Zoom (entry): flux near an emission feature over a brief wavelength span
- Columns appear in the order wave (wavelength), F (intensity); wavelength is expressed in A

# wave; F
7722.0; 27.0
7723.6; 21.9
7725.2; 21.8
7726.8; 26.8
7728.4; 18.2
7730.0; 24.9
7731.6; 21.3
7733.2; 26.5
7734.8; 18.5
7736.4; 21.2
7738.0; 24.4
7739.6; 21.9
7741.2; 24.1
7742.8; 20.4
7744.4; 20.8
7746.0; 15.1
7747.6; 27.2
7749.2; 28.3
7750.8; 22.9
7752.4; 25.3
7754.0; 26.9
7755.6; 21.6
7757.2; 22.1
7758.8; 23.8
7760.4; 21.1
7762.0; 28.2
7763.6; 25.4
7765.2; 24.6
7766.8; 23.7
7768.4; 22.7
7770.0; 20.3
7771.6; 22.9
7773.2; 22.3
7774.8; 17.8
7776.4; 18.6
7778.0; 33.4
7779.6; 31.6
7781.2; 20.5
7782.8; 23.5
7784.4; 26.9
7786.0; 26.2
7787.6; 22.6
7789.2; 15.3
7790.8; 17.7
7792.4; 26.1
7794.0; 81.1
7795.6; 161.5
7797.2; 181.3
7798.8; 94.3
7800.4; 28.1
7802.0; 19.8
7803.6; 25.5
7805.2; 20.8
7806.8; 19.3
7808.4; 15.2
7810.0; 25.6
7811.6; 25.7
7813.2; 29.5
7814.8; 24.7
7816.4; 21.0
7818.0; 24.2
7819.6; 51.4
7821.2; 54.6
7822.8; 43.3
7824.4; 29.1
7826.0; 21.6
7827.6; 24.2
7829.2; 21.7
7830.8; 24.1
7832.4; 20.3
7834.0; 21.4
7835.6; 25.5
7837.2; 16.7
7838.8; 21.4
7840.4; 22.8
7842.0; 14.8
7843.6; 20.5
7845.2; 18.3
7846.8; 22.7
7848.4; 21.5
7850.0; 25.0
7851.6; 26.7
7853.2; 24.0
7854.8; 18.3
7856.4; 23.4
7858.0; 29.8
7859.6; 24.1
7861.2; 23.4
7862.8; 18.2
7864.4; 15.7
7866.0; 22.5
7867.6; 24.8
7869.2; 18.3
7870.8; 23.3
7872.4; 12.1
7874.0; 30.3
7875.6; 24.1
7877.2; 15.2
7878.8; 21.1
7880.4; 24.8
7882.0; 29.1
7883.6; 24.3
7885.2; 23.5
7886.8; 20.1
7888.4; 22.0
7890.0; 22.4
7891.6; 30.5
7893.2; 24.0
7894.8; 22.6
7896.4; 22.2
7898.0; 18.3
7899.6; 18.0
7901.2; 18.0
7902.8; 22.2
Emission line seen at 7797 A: Halpha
